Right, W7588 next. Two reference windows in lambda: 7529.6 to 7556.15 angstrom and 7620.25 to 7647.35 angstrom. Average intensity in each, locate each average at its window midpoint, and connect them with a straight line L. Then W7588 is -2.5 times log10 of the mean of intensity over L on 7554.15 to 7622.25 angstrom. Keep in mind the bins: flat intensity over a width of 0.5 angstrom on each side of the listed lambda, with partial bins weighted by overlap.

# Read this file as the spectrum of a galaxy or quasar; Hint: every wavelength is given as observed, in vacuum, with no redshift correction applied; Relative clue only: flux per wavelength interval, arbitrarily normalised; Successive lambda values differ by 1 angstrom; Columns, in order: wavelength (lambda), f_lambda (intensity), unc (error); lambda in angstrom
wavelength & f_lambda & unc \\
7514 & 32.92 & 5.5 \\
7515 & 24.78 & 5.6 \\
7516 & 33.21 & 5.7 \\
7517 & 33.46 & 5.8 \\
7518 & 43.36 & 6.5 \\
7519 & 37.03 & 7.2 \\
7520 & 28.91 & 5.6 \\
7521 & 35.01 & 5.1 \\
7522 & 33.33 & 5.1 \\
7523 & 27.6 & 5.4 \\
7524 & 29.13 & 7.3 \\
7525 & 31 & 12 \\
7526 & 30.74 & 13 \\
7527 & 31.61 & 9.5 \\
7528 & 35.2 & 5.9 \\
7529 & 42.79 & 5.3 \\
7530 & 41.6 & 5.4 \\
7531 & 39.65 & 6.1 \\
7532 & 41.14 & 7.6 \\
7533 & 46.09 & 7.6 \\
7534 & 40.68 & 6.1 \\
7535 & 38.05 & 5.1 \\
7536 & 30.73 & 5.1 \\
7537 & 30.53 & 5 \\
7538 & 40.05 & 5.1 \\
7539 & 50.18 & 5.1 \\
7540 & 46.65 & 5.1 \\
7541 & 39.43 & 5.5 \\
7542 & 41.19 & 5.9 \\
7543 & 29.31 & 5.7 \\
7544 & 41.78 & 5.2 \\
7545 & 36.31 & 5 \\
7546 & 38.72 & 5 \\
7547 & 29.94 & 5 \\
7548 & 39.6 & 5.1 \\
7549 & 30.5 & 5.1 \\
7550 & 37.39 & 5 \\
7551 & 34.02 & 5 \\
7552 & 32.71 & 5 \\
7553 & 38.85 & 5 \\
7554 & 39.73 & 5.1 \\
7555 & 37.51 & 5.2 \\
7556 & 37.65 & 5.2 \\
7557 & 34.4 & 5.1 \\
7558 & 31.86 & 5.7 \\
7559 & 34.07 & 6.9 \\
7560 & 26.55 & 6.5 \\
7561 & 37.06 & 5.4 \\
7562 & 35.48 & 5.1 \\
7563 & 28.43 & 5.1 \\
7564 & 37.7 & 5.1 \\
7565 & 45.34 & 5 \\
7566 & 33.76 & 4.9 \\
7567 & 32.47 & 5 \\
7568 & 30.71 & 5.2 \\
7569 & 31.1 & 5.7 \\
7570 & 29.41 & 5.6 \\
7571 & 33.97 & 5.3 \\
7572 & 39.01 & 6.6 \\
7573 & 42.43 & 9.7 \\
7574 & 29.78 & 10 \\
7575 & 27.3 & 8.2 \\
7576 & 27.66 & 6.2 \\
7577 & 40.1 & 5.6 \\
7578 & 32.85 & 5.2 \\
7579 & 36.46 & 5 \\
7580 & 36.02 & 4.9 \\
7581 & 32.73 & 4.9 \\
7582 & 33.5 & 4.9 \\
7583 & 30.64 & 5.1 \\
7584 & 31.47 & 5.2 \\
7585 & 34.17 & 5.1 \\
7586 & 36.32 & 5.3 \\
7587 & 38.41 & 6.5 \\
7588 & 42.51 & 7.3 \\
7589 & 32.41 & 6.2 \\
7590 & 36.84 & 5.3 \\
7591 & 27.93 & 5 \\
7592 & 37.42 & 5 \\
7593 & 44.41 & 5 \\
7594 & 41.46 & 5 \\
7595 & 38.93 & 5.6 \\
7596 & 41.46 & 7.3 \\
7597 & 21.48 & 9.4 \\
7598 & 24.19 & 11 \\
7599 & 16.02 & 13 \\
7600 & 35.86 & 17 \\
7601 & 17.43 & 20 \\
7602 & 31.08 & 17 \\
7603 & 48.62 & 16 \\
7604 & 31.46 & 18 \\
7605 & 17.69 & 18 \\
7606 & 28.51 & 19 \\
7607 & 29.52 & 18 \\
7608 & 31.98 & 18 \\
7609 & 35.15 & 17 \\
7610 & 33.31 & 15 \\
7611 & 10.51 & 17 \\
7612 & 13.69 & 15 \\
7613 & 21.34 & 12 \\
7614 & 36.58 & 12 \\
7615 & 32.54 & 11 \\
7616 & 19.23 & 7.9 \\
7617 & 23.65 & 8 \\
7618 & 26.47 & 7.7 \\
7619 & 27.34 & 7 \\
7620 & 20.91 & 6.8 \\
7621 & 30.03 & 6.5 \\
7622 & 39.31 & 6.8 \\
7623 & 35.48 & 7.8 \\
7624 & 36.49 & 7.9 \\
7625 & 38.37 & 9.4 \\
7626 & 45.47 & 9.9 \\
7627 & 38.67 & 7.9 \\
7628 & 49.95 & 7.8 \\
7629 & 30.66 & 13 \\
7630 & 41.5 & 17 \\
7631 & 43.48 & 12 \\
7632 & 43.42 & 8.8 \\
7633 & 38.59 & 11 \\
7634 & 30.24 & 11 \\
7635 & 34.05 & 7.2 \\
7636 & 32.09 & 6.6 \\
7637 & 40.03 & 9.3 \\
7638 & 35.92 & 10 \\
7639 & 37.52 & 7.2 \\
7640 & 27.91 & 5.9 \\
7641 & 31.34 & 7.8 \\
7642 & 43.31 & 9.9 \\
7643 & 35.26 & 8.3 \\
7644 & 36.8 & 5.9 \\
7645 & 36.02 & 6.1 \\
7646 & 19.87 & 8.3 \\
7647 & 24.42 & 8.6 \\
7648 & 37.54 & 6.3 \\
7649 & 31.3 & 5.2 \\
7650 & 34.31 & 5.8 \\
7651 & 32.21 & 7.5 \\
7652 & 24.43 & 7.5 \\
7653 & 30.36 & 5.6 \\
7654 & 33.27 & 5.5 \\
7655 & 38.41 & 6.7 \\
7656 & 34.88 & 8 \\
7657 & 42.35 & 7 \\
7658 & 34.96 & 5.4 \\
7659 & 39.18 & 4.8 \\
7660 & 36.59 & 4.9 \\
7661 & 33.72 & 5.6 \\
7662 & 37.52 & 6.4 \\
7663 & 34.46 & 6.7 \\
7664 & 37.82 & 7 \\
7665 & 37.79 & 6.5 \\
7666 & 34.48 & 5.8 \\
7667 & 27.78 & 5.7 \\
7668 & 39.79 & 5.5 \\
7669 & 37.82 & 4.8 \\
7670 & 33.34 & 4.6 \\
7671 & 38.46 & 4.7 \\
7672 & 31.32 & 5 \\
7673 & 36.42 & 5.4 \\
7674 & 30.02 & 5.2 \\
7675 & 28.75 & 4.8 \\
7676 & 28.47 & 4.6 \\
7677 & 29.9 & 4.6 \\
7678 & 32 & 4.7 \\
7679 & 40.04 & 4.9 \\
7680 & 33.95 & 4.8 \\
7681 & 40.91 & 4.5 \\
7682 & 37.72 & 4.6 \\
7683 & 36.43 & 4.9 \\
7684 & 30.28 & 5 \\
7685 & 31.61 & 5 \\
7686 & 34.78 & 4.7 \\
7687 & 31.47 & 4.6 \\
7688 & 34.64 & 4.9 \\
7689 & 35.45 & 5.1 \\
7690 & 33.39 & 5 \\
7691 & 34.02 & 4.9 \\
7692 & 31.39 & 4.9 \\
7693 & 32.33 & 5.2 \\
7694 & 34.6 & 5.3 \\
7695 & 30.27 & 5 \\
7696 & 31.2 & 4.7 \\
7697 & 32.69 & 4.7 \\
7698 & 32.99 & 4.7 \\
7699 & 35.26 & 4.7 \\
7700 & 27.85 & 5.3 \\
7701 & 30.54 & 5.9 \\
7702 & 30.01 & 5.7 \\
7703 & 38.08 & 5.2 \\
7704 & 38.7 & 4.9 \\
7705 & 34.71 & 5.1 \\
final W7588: 0.163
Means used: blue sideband 38.1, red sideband 36.1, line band 32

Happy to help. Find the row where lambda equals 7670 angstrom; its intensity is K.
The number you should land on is 33.34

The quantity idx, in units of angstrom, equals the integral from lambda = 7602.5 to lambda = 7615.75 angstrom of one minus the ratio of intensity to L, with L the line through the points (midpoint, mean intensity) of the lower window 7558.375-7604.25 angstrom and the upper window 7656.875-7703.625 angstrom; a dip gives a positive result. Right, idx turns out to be 2.2 angstrom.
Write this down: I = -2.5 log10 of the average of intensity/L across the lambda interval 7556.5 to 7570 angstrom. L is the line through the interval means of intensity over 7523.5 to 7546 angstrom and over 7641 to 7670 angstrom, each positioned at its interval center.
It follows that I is 0.11 mag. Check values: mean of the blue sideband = 37.9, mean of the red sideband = 34.4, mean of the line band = 33.6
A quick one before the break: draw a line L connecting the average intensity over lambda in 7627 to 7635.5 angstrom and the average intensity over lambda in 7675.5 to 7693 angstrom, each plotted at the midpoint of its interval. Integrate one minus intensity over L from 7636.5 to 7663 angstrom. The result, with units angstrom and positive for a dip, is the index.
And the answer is 2.1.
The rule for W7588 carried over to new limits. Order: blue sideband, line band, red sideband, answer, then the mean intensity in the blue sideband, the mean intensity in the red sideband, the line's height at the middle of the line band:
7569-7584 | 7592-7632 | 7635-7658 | 0.061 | 33.5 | 33.7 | 33.6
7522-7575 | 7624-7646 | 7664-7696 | -0.080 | 35.9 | 33.9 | 34.6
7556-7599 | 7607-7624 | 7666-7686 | 0.225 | 34.1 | 34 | 34.1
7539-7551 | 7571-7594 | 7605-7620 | -0.132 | 37.7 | 25.9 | 31.2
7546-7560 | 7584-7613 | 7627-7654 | 0.121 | 35.1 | 34.8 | 34.9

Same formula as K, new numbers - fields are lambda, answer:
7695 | 30.27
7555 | 37.51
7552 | 32.71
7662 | 37.52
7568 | 30.71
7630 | 41.5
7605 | 17.69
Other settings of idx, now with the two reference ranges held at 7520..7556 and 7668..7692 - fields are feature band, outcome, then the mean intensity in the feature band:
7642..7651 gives 0.54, 32.6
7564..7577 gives 0.76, 34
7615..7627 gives 1.23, 31.5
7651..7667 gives -0.27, 35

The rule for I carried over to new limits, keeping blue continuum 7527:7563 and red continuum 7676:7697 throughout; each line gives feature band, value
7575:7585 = 0.10 mag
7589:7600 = 0.09 mag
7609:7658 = 0.06 mag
